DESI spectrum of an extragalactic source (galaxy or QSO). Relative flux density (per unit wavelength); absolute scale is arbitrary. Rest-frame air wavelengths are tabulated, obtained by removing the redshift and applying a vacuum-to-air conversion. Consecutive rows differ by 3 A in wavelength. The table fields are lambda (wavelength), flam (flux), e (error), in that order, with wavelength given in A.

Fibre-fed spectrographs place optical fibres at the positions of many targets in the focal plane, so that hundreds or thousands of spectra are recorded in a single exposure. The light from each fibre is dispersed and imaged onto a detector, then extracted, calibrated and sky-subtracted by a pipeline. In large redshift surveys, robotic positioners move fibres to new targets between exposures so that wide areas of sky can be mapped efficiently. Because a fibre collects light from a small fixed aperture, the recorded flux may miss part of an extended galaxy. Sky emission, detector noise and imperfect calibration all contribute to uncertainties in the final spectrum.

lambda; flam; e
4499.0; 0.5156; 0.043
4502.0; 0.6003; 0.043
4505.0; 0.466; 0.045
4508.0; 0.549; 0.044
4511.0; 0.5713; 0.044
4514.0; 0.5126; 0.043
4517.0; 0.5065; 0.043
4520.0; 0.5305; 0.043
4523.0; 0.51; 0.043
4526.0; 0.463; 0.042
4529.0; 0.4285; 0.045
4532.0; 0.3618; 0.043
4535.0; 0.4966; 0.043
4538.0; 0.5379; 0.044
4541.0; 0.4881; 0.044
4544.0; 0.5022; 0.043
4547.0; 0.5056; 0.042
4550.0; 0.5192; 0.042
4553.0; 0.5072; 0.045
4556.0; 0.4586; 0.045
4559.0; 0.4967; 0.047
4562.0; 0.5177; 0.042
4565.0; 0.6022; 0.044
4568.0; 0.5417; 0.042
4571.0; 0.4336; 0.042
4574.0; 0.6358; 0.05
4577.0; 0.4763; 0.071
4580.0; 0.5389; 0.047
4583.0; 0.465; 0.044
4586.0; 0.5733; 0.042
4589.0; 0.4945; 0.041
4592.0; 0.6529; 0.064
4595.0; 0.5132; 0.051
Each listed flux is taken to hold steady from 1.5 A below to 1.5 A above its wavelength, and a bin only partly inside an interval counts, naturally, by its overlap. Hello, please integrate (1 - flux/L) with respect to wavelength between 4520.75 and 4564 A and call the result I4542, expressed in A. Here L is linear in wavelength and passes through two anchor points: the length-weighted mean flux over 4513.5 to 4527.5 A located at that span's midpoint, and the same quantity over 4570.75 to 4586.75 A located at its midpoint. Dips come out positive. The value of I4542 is 2.07 A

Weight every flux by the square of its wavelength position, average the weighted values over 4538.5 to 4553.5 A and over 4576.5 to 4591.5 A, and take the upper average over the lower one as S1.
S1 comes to 1.0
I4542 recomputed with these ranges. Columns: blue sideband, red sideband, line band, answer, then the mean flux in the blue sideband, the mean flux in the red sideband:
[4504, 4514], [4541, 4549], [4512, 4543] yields 1.8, 0.529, 0.502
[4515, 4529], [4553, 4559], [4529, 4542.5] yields 0.6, 0.495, 0.48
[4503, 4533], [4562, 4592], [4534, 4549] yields 0.1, 0.494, 0.535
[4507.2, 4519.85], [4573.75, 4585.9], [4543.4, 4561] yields 1.0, 0.534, 0.523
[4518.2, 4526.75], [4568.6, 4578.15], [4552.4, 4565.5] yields 0.1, 0.505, 0.519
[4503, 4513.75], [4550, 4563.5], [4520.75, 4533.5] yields 1.8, 0.53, 0.498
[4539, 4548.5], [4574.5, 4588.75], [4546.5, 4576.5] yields -0.6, 0.501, 0.52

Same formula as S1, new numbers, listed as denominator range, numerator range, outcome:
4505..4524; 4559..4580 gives 1.04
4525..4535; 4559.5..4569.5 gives 1.30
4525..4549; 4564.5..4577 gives 1.16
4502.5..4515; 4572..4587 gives 1.04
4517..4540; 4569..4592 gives 1.13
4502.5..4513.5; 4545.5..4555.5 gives 0.96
